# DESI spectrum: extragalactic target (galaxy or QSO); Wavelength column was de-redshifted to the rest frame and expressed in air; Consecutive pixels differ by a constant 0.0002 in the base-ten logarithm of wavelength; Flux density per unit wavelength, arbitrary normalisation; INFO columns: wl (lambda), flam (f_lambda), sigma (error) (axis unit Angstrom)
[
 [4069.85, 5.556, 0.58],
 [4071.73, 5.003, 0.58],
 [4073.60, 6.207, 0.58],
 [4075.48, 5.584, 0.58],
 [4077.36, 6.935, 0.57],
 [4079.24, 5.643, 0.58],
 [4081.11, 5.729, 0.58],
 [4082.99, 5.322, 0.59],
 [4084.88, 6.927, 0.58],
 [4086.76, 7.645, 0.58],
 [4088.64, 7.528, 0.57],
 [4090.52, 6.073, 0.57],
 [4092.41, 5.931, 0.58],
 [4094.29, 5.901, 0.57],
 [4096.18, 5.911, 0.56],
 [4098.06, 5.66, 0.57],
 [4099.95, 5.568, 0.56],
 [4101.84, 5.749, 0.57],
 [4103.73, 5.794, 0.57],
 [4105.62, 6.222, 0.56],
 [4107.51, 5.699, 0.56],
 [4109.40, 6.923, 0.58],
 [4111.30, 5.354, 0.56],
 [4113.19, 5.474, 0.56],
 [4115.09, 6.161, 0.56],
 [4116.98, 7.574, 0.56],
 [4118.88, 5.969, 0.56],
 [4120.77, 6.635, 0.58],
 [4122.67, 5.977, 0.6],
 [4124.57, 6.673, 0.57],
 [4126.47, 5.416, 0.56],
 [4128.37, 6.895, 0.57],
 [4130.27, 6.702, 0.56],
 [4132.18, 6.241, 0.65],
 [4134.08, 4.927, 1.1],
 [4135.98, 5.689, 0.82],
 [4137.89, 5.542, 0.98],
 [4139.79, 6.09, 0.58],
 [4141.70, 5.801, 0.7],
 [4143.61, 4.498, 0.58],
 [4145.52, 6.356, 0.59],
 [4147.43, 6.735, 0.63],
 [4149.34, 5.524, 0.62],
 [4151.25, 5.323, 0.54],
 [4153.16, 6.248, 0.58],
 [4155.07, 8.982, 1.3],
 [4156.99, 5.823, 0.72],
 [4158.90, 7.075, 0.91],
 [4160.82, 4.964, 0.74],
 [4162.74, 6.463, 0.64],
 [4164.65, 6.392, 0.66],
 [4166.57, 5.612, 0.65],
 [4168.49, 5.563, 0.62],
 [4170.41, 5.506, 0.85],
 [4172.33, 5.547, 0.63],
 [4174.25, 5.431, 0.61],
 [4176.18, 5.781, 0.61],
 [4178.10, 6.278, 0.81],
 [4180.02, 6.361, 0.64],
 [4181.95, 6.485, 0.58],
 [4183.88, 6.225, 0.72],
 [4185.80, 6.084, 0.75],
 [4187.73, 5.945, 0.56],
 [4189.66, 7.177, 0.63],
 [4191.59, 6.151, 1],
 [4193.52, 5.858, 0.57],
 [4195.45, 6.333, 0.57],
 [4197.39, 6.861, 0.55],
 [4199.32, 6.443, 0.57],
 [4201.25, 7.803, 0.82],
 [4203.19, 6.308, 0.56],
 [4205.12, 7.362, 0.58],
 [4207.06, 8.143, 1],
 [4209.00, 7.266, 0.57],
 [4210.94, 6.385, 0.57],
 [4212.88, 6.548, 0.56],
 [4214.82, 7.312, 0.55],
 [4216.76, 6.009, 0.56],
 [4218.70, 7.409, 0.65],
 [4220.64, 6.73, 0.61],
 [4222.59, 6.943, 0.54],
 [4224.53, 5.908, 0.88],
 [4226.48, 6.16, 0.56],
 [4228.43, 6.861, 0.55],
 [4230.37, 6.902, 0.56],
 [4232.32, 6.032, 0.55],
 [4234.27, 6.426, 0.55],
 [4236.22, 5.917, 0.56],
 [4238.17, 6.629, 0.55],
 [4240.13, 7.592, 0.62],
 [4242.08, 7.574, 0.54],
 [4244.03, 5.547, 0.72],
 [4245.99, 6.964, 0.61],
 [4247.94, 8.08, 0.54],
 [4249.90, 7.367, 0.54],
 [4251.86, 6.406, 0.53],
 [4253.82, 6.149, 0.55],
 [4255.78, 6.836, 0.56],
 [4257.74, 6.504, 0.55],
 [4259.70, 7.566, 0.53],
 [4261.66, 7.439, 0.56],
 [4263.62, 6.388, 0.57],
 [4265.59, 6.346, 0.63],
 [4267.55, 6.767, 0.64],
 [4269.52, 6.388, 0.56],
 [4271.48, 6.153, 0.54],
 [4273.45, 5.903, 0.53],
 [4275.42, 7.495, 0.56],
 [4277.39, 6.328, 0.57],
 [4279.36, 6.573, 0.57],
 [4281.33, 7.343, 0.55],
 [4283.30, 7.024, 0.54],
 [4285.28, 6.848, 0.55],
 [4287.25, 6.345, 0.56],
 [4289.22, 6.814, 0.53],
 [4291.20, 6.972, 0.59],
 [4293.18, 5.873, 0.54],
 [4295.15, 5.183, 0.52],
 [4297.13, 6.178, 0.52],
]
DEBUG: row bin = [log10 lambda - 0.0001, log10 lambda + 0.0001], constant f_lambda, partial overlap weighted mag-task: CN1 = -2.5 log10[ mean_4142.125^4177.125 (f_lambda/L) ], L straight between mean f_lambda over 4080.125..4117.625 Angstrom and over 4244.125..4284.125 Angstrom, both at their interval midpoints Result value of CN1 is 0.07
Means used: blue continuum 6.15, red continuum 6.77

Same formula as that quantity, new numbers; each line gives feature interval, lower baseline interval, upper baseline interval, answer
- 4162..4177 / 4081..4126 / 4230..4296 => 0.11 mag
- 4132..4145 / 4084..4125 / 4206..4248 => 0.16 mag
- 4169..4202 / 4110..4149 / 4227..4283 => 0.02 mag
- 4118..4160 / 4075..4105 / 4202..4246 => 0.04 mag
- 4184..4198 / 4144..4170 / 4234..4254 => 0.02 mag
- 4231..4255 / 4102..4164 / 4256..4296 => -0.04 mag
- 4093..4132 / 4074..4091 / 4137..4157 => 0.02 mag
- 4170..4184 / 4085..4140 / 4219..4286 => 0.08 mag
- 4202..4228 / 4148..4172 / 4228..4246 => -0.06 mag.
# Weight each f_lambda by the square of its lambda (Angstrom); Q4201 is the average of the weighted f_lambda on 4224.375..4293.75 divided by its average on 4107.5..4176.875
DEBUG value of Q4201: 1.2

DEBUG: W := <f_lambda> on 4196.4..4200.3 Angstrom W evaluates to 6.66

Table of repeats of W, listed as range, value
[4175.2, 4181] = 6.14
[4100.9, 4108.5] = 5.87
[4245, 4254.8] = 6.99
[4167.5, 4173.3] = 5.54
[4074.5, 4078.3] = 6.25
